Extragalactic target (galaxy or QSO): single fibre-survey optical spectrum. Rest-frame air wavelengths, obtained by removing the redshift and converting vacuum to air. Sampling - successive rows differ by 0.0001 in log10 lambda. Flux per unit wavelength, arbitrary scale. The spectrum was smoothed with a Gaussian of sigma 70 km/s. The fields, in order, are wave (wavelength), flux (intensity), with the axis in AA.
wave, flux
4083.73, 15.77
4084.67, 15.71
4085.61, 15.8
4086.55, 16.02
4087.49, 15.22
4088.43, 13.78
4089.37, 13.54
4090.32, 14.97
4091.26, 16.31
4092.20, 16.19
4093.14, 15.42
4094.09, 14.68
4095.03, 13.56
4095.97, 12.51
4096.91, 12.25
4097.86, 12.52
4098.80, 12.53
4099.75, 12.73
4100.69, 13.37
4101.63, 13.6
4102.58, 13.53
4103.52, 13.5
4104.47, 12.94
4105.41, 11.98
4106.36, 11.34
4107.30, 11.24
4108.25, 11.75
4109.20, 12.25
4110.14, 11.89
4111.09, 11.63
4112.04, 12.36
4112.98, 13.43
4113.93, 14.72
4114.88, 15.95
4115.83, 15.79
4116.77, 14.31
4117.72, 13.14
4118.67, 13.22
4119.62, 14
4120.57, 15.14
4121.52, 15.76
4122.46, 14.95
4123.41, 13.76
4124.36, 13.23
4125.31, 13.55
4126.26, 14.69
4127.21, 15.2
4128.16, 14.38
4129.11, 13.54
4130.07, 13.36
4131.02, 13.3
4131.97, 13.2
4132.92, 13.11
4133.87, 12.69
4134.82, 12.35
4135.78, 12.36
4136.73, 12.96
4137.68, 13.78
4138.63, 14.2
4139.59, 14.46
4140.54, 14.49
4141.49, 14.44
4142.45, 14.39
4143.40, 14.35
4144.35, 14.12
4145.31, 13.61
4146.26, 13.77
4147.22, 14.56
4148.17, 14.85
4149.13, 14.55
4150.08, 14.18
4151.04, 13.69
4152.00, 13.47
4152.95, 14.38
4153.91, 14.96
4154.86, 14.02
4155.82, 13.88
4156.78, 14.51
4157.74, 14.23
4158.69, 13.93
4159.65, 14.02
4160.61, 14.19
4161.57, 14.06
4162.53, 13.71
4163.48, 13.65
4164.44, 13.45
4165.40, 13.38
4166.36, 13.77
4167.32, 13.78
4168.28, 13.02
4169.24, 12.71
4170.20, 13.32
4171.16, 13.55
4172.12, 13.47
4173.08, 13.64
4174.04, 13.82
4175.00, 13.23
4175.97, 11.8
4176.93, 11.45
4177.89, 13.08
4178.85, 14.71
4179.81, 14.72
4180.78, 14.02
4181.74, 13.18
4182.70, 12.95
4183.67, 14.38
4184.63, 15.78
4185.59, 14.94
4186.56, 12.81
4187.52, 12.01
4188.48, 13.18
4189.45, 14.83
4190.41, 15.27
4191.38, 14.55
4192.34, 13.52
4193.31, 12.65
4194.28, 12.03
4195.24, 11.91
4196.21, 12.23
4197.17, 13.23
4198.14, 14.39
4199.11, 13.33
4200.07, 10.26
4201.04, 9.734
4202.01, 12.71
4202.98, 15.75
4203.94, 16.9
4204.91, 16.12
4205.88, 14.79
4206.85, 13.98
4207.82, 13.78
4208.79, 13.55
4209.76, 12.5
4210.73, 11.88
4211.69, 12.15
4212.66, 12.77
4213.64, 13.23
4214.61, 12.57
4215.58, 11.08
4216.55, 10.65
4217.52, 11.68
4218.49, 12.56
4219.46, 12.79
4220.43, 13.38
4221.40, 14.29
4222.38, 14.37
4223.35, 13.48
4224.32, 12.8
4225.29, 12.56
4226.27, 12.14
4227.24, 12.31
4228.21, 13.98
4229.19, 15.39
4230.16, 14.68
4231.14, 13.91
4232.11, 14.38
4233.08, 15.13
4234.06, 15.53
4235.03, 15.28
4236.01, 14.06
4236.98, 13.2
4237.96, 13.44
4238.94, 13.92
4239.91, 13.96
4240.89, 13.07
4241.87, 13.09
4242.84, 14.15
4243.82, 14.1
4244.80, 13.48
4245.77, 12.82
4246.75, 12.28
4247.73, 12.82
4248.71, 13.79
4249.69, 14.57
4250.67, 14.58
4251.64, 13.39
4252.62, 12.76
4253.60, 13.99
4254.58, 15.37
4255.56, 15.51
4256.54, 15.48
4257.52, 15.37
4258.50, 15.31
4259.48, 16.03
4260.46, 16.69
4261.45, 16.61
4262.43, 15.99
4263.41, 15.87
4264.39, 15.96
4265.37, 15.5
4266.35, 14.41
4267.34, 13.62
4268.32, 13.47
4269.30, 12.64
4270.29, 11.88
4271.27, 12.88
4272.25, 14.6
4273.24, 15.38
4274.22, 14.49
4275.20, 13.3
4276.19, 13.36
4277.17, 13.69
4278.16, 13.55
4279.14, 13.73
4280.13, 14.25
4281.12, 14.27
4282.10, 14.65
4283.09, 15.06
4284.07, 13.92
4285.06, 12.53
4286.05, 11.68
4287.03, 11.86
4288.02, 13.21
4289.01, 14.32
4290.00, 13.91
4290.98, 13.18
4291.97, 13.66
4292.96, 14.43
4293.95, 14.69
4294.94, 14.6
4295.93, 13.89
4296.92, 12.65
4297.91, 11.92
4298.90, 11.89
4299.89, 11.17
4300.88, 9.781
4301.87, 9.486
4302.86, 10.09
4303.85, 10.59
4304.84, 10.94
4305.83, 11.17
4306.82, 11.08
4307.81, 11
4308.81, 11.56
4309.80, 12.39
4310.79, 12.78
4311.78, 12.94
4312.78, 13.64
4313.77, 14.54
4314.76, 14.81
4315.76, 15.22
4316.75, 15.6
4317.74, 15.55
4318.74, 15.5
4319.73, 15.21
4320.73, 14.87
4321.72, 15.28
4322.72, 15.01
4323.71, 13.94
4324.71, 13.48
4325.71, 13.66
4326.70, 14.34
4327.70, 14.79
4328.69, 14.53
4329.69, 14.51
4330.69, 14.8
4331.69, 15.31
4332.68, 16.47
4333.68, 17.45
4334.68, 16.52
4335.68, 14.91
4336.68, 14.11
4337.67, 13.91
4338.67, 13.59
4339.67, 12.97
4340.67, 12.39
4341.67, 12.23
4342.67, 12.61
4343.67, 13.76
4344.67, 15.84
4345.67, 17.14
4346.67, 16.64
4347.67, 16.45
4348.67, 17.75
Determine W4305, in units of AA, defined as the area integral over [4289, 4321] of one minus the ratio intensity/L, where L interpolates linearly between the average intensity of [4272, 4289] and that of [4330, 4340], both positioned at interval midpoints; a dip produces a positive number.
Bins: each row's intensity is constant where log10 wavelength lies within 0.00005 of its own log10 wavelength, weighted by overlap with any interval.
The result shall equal 3.0 AA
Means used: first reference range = 13.7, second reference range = 15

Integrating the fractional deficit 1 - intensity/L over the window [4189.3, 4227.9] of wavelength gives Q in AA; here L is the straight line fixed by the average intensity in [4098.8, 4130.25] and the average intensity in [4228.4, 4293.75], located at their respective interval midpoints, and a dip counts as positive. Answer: 2.2 AA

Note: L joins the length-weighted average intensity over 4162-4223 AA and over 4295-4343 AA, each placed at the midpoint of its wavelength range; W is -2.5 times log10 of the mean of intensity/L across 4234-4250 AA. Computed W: -0.02 mag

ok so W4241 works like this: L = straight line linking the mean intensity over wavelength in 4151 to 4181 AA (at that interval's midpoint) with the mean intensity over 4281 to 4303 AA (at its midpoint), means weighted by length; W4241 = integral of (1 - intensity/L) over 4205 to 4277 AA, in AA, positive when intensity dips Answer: -3.5 AA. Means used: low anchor 13.7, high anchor 12.9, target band 13.9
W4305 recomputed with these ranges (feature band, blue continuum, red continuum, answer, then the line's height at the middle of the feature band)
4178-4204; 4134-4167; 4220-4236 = 0.9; 14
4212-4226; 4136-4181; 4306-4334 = 1.3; 14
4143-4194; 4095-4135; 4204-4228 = -2.3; 13.2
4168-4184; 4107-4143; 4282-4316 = 0.0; 13.4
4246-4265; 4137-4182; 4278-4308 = -2.7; 13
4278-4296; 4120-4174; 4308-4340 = 0.8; 14.4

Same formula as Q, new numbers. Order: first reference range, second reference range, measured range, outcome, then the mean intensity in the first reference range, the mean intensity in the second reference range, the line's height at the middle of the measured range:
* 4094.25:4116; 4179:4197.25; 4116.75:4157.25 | -2.41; 12.9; 13.6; 13.2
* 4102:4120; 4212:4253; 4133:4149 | -0.79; 13.1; 13.4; 13.2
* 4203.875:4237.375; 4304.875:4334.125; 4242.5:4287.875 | -1.24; 13.5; 14.1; 13.8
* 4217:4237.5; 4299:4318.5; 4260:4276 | -1.85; 13.7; 12.4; 13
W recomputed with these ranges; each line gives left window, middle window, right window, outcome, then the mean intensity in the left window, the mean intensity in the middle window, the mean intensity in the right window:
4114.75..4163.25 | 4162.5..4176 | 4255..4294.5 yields 0.06 mag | 14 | 13.4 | 14.3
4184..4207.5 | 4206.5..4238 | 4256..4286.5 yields 0.05 mag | 13.6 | 13.3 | 14.4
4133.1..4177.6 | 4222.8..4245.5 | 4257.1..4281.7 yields 0.03 mag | 13.7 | 13.8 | 14.5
